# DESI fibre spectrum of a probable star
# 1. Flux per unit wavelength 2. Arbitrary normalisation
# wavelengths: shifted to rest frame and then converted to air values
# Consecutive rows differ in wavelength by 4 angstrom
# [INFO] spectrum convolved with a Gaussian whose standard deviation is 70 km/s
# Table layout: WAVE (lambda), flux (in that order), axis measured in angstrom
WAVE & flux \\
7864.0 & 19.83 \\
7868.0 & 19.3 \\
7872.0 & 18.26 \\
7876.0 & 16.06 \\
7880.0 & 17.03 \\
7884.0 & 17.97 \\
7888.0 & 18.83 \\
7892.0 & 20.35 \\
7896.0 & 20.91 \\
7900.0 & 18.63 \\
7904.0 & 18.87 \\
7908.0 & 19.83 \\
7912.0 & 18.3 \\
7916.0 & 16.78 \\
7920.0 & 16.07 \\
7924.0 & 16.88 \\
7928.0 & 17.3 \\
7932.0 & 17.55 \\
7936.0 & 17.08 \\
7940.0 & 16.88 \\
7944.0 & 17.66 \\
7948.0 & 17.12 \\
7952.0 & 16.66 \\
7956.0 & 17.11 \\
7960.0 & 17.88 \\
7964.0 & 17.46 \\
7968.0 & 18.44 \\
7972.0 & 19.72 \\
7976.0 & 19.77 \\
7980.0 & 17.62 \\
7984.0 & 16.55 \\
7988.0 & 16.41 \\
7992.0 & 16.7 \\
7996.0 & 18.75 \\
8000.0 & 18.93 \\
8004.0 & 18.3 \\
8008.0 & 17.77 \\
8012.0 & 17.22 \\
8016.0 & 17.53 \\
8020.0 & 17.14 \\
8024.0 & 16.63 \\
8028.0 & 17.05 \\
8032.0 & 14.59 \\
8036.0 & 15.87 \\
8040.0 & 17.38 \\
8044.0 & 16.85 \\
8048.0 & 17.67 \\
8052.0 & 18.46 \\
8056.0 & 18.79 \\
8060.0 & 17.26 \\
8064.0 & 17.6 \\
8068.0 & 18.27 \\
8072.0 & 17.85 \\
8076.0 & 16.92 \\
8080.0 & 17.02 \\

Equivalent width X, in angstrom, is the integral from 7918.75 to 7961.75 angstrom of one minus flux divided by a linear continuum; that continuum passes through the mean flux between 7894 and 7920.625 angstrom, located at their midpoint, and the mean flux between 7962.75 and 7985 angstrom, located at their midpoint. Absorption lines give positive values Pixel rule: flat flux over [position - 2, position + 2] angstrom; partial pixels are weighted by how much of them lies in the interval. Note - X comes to 3.18 angstrom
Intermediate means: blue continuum 18.6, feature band 17.1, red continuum 18.4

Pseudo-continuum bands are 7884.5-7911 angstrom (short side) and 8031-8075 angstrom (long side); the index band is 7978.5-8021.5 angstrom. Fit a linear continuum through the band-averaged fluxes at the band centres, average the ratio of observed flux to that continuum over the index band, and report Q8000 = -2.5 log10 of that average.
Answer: 0.03 mag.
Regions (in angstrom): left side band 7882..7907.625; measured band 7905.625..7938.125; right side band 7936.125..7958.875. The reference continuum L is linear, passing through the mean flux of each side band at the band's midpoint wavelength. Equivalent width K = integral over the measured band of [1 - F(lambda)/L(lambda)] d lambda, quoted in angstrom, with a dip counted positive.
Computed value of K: 1.2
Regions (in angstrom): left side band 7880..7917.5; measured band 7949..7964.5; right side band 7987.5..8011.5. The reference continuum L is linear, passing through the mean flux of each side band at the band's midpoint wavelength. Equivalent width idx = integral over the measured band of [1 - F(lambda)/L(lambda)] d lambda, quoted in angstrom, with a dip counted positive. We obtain 0.88 angstrom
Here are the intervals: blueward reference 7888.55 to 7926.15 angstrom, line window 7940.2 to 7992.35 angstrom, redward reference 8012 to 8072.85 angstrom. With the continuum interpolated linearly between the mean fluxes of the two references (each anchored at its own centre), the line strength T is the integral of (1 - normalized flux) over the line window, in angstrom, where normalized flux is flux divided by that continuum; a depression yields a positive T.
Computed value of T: 1.0 angstrom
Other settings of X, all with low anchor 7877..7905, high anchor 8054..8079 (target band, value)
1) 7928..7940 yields 0.86 angstrom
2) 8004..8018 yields 0.37 angstrom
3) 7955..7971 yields 0.44 angstrom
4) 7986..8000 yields 0.53 angstrom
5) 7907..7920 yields 0.60 angstrom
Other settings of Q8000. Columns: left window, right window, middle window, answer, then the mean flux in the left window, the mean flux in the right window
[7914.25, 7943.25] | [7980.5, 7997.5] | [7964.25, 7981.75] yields -0.10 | 17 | 17.1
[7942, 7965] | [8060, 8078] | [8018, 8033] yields 0.07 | 17.3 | 17.6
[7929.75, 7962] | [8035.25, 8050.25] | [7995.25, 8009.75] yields -0.08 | 17.2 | 17.1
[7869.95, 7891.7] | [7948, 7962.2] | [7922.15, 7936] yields 0.01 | 17.8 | 17.2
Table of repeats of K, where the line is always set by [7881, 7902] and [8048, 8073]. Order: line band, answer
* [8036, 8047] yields 0.74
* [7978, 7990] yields 1.10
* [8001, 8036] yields 2.49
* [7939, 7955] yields 1.48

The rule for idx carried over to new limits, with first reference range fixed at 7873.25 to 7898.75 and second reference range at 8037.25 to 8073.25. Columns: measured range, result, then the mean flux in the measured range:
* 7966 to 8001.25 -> 0.0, 18.1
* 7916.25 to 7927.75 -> 1.1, 16.6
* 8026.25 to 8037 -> 1.2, 15.8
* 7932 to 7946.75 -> 0.8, 17.2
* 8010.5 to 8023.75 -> 0.5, 17.2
